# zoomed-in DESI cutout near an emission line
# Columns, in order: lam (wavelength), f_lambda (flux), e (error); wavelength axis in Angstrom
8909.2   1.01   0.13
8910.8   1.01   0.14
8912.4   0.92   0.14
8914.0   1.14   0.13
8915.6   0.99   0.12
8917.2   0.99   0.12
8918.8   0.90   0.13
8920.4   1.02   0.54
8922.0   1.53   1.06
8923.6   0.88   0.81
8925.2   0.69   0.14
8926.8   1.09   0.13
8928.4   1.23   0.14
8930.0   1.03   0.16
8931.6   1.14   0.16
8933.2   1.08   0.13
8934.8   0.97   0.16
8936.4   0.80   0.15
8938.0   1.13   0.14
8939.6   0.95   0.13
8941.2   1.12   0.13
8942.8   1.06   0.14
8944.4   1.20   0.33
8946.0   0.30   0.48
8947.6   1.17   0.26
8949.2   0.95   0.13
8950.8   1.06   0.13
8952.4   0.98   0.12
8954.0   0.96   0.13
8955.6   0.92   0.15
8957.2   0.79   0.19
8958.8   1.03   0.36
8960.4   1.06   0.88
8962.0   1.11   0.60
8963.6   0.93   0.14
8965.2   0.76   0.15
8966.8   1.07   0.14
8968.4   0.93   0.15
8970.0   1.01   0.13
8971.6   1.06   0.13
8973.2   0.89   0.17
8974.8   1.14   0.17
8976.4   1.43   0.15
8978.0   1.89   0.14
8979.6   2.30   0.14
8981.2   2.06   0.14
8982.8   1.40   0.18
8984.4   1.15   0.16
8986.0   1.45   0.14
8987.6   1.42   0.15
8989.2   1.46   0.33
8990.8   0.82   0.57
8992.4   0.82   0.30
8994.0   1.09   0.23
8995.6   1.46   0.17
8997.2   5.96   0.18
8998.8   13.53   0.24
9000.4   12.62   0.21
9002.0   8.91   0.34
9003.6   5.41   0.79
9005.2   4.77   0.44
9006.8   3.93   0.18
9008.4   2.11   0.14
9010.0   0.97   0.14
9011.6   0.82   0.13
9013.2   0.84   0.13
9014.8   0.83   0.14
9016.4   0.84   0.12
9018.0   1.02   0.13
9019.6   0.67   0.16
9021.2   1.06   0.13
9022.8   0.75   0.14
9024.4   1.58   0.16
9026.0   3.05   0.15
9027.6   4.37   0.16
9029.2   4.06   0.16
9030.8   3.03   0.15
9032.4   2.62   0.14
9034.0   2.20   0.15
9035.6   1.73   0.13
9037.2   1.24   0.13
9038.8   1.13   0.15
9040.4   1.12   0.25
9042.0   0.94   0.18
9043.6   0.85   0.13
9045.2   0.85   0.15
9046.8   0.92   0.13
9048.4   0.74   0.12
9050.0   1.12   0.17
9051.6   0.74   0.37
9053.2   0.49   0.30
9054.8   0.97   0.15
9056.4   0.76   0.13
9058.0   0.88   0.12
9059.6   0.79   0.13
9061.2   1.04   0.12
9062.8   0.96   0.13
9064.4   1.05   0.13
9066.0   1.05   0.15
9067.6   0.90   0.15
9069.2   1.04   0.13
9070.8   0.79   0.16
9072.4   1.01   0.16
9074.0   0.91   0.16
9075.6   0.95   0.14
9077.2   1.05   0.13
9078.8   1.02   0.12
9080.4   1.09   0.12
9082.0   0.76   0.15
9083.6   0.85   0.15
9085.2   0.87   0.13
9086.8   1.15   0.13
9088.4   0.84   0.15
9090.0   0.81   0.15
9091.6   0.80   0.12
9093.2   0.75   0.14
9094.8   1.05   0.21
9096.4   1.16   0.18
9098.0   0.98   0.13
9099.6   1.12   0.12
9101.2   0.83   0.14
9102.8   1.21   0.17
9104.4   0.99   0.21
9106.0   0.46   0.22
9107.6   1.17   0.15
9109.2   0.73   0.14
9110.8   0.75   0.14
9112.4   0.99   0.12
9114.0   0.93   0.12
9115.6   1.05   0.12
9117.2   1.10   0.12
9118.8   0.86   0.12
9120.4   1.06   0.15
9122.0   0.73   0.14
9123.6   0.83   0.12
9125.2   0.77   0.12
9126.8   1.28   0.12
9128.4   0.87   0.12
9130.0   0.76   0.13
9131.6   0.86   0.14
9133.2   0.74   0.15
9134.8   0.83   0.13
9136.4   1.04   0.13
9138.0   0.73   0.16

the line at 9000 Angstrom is H-alpha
